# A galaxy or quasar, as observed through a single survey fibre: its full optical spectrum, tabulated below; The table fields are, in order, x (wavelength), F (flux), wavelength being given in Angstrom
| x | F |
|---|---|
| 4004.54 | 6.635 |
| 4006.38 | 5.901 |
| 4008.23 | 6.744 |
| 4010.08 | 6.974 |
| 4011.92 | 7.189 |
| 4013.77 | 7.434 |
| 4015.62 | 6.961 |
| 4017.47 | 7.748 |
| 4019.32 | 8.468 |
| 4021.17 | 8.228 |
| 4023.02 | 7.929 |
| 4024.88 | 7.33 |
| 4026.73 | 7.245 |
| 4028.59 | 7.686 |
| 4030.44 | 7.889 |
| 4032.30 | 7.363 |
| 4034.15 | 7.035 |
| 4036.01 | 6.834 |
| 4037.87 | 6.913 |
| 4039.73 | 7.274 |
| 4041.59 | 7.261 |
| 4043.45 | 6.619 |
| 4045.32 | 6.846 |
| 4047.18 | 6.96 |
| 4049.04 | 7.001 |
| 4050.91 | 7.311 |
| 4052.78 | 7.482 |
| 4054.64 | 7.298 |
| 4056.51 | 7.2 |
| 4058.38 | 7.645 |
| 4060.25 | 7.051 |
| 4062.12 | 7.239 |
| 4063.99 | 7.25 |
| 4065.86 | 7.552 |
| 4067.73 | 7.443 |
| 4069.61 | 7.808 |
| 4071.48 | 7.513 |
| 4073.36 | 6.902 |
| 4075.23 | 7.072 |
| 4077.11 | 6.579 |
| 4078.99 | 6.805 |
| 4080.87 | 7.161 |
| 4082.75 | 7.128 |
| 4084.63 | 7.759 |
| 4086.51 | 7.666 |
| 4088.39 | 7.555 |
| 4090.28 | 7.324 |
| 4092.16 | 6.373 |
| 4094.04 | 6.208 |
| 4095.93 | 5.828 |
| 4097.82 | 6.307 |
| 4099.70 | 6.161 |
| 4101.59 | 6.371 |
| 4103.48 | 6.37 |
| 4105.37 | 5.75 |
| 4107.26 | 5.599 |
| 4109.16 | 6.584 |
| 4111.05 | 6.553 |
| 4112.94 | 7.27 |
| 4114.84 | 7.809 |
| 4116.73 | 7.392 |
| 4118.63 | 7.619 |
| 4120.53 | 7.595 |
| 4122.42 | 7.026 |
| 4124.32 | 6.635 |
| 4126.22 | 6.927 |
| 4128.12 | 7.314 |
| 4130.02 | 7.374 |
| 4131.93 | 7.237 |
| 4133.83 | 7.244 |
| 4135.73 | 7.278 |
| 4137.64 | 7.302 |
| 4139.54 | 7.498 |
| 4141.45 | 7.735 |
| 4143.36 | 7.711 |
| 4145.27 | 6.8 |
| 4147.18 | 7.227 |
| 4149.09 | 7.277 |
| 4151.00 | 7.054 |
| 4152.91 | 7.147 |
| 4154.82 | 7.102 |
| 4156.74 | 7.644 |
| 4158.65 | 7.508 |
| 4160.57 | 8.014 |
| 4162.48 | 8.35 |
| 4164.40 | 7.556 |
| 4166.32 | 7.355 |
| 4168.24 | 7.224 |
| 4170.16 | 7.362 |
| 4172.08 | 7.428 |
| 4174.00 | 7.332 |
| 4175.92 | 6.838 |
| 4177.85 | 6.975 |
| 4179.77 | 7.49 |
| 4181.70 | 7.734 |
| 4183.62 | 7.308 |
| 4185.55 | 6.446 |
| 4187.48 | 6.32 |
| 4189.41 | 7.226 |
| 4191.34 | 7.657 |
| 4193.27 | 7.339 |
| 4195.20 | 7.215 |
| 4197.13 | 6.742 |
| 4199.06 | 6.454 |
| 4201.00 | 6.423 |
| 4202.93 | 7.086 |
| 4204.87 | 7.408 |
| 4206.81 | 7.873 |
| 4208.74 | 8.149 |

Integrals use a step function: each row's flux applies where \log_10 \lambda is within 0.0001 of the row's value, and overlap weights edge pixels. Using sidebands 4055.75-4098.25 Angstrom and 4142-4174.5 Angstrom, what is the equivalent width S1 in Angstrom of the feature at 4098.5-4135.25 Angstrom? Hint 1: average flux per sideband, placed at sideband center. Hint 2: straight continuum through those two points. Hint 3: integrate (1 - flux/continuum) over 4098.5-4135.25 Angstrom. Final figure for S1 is 1.9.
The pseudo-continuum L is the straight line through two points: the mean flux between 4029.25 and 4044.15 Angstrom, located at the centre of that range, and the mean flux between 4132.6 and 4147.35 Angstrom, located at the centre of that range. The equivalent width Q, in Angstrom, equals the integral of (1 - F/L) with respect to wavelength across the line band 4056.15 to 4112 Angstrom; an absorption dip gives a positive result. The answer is 2.8 Angstrom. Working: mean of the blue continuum 7.17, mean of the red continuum 7.35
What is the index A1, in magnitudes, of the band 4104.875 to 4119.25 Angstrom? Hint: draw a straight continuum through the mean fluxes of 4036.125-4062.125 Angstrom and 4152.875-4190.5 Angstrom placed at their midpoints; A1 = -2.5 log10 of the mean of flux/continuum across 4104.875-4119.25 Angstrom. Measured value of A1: 0.06 mag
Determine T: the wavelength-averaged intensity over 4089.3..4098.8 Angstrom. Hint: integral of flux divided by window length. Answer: 6.41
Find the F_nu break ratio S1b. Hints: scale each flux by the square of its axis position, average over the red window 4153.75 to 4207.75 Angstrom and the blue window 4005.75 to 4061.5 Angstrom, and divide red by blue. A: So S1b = 1.07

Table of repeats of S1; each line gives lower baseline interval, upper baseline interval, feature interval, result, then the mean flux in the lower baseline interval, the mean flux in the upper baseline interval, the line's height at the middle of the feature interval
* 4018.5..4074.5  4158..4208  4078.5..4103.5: 1.8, 7.35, 7.26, 7.32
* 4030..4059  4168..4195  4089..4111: 2.7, 7.17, 7.19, 7.18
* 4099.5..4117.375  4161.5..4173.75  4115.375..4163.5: -1.9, 6.59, 7.54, 7.09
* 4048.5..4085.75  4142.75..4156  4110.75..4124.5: -0.2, 7.26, 7.18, 7.21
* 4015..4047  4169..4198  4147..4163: -0.6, 7.38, 7.16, 7.2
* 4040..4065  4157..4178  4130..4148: 0.1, 7.17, 7.47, 7.4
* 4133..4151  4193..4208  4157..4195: -0.9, 7.33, 7.07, 7.18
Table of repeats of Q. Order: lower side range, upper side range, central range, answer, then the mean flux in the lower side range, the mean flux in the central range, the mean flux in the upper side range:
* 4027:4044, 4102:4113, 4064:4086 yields -1.8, 7.22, 7.26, 6.28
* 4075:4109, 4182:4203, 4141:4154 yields -0.8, 6.65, 7.26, 6.95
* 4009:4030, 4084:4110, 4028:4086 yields -1.3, 7.57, 7.22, 6.54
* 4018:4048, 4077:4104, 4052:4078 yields -0.9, 7.37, 7.29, 6.78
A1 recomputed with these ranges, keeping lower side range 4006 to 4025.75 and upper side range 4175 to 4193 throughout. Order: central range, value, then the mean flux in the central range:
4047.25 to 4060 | 0.01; 7.28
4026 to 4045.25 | 0.02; 7.19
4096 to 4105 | 0.17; 6.22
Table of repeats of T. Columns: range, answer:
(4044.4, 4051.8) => 7.03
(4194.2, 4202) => 6.72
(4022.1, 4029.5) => 7.54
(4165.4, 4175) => 7.34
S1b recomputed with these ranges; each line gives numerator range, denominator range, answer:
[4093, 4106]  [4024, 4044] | 0.88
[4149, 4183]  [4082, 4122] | 1.12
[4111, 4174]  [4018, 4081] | 1.06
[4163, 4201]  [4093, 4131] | 1.10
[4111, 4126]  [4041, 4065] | 1.05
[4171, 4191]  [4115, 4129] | 1.01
